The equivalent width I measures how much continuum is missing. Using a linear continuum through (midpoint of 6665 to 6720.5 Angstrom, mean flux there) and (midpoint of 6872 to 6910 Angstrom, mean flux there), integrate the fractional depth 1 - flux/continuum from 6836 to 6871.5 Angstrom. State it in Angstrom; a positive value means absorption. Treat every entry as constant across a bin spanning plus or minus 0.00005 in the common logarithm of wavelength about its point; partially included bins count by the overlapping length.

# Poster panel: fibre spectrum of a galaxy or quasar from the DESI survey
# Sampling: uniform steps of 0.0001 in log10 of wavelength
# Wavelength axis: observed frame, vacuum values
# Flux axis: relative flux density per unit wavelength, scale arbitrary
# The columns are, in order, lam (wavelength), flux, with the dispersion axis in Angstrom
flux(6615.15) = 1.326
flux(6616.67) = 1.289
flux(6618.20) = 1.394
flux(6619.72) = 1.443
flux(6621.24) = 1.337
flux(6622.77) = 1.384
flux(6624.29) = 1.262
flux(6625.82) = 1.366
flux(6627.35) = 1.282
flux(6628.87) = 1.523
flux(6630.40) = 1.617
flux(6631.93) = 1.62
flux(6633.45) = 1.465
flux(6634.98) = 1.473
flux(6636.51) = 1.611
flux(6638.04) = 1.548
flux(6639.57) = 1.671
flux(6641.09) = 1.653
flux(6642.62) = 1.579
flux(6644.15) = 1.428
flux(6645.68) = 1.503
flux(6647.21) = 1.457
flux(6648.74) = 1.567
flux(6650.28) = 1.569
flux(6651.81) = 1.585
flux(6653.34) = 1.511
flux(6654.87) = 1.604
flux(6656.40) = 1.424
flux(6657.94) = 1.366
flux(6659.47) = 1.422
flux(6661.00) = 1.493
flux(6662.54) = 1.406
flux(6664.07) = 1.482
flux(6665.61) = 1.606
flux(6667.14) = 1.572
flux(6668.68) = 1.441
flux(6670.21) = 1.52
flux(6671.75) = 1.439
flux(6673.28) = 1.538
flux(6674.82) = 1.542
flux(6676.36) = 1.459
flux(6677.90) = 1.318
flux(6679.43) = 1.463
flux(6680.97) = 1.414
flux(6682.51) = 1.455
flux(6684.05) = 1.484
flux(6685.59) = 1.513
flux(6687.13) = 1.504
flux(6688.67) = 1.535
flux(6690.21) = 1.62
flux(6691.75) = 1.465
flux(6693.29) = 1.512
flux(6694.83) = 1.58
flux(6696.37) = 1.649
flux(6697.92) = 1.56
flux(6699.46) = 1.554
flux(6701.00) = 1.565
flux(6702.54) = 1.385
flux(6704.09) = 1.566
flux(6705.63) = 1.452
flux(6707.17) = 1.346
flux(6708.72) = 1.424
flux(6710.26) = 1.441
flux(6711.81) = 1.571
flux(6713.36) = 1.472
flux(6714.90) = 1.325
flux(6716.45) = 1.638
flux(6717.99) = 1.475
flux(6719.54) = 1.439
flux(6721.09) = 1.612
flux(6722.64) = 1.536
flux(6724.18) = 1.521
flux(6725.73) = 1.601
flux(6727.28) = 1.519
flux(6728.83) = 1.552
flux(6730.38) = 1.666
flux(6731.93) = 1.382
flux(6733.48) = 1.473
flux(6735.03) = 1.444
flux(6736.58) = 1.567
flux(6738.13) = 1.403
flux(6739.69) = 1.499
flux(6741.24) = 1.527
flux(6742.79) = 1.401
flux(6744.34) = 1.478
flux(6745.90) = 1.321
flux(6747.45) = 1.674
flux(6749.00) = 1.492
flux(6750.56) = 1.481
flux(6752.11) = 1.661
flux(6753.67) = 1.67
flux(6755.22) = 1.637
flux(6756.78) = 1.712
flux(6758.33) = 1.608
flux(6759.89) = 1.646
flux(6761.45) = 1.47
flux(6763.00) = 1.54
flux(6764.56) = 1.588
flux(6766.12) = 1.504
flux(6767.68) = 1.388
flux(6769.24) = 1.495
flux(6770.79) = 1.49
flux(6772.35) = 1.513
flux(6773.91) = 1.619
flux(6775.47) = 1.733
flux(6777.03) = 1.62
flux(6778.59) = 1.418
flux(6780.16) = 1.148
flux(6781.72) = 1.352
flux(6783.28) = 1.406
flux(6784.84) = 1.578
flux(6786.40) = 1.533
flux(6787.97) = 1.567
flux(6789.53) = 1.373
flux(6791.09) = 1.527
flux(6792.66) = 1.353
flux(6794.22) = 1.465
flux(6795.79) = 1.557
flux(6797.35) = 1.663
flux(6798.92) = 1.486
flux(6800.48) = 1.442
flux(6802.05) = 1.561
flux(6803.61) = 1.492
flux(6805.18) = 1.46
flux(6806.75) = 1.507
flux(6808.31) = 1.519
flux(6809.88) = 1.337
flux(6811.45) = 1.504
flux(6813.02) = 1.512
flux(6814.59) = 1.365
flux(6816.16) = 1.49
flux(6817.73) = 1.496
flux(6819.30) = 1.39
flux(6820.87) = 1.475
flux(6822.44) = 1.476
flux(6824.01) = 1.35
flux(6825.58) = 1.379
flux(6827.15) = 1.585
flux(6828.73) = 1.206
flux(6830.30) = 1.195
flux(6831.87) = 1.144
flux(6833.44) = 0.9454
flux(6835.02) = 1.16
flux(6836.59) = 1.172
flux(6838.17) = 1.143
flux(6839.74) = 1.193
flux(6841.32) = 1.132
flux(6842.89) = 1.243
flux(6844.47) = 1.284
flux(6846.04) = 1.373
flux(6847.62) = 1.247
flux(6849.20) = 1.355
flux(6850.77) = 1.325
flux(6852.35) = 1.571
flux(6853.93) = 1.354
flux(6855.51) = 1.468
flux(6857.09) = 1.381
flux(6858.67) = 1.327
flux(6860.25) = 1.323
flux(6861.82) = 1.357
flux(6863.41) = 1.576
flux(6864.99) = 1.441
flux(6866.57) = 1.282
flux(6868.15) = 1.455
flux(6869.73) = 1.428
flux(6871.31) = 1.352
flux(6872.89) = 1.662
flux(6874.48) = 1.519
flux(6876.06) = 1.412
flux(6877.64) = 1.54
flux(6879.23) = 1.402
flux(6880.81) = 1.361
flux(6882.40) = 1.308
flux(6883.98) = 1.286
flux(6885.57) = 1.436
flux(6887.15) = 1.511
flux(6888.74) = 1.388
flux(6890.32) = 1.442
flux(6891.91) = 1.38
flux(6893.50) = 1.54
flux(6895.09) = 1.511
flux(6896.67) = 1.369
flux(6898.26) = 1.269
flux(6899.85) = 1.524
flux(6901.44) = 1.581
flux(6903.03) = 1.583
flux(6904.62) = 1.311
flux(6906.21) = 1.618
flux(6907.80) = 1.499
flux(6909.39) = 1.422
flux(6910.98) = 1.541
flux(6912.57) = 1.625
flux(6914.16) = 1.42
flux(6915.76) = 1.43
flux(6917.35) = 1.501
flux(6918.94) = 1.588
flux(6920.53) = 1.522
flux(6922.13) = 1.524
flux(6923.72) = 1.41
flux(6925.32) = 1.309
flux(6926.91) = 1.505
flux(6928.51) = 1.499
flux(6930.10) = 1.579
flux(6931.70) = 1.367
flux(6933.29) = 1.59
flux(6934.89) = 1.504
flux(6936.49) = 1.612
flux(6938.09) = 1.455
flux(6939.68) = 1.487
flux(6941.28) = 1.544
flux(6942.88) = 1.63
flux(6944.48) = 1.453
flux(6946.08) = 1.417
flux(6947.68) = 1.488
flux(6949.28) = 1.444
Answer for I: 3.0 Angstrom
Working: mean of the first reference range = 1.5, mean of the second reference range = 1.45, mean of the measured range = 1.34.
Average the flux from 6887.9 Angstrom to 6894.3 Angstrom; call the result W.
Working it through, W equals 1.44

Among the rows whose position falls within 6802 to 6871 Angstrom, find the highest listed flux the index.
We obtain 1.585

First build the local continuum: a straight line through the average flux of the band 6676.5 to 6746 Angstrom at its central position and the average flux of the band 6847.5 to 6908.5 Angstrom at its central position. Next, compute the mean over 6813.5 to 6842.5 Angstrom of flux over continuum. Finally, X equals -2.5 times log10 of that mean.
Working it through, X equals 0.12 mag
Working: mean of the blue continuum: 1.5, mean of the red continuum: 1.43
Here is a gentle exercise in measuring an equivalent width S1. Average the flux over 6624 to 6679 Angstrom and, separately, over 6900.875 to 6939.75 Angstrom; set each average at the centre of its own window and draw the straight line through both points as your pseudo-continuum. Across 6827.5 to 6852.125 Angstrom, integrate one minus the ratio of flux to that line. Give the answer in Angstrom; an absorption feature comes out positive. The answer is 4.5 Angstrom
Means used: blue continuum 1.5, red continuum 1.5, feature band 1.22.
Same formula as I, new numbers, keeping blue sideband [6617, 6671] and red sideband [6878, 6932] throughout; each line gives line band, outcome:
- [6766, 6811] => -0.4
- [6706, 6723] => 0.0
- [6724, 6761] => -1.5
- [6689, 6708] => -0.5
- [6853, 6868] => 0.7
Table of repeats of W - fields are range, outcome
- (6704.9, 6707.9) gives 1.4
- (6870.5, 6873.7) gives 1.51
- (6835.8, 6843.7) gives 1.18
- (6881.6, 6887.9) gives 1.38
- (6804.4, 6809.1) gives 1.5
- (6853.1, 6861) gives 1.37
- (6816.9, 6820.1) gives 1.44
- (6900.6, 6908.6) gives 1.52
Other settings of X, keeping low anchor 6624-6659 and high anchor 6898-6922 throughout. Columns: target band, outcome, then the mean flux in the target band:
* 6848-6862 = 0.091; 1.38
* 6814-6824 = 0.045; 1.44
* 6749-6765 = -0.063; 1.6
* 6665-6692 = 0.011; 1.49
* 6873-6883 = 0.045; 1.44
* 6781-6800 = 0.012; 1.49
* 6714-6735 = -0.006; 1.52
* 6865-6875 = 0.041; 1.45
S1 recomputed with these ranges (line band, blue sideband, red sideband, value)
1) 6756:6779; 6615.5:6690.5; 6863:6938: -1.3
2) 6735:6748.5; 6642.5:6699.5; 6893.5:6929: 0.1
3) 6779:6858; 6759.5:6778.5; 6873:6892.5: 5.7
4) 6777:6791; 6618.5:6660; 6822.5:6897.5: -0.3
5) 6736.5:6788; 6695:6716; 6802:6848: -3.7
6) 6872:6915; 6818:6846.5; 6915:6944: -1.3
